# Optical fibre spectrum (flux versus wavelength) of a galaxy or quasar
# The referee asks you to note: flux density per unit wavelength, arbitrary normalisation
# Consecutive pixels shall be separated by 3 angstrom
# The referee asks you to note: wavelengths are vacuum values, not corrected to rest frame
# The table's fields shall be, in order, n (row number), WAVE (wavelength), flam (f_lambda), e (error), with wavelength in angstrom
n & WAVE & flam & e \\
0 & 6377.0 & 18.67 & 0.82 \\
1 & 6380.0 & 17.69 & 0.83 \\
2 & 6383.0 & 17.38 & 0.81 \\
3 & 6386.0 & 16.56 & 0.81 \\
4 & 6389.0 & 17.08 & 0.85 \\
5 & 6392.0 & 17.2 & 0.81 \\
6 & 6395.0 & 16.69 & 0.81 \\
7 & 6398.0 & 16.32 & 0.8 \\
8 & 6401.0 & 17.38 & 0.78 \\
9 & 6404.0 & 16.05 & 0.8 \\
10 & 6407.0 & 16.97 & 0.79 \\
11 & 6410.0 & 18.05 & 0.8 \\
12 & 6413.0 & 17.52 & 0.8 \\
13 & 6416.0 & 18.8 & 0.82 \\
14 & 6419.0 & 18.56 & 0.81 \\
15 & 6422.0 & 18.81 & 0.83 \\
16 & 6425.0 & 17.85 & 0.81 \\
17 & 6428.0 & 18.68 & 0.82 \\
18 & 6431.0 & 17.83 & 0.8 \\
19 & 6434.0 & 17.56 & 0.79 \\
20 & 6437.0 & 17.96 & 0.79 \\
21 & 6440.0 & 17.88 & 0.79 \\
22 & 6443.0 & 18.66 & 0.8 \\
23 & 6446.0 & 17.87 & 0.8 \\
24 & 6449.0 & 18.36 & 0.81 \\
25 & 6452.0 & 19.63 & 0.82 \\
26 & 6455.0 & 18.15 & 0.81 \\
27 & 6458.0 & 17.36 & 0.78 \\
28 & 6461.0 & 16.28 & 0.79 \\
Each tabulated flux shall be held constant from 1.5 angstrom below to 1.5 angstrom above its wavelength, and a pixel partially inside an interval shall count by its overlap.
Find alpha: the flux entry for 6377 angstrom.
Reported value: 18.67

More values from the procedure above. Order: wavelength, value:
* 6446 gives 17.87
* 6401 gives 17.38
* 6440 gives 17.88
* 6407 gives 16.97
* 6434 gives 17.56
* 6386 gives 16.56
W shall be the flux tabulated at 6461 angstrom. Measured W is 16.28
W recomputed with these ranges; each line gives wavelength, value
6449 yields 18.36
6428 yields 18.68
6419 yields 18.56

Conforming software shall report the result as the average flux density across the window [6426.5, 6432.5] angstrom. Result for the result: 18.3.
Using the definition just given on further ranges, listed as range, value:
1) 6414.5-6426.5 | 18.5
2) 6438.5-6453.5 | 18.5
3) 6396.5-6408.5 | 16.7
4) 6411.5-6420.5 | 18.3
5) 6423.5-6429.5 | 18.3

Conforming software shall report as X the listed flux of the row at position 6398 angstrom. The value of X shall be 16.32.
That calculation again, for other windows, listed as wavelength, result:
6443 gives 18.66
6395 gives 16.69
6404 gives 16.05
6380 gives 17.69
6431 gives 17.83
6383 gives 17.38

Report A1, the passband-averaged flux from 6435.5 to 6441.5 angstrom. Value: 17.9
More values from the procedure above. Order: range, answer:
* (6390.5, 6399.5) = 16.7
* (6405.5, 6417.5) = 17.8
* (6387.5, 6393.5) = 17.1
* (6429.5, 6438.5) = 17.8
